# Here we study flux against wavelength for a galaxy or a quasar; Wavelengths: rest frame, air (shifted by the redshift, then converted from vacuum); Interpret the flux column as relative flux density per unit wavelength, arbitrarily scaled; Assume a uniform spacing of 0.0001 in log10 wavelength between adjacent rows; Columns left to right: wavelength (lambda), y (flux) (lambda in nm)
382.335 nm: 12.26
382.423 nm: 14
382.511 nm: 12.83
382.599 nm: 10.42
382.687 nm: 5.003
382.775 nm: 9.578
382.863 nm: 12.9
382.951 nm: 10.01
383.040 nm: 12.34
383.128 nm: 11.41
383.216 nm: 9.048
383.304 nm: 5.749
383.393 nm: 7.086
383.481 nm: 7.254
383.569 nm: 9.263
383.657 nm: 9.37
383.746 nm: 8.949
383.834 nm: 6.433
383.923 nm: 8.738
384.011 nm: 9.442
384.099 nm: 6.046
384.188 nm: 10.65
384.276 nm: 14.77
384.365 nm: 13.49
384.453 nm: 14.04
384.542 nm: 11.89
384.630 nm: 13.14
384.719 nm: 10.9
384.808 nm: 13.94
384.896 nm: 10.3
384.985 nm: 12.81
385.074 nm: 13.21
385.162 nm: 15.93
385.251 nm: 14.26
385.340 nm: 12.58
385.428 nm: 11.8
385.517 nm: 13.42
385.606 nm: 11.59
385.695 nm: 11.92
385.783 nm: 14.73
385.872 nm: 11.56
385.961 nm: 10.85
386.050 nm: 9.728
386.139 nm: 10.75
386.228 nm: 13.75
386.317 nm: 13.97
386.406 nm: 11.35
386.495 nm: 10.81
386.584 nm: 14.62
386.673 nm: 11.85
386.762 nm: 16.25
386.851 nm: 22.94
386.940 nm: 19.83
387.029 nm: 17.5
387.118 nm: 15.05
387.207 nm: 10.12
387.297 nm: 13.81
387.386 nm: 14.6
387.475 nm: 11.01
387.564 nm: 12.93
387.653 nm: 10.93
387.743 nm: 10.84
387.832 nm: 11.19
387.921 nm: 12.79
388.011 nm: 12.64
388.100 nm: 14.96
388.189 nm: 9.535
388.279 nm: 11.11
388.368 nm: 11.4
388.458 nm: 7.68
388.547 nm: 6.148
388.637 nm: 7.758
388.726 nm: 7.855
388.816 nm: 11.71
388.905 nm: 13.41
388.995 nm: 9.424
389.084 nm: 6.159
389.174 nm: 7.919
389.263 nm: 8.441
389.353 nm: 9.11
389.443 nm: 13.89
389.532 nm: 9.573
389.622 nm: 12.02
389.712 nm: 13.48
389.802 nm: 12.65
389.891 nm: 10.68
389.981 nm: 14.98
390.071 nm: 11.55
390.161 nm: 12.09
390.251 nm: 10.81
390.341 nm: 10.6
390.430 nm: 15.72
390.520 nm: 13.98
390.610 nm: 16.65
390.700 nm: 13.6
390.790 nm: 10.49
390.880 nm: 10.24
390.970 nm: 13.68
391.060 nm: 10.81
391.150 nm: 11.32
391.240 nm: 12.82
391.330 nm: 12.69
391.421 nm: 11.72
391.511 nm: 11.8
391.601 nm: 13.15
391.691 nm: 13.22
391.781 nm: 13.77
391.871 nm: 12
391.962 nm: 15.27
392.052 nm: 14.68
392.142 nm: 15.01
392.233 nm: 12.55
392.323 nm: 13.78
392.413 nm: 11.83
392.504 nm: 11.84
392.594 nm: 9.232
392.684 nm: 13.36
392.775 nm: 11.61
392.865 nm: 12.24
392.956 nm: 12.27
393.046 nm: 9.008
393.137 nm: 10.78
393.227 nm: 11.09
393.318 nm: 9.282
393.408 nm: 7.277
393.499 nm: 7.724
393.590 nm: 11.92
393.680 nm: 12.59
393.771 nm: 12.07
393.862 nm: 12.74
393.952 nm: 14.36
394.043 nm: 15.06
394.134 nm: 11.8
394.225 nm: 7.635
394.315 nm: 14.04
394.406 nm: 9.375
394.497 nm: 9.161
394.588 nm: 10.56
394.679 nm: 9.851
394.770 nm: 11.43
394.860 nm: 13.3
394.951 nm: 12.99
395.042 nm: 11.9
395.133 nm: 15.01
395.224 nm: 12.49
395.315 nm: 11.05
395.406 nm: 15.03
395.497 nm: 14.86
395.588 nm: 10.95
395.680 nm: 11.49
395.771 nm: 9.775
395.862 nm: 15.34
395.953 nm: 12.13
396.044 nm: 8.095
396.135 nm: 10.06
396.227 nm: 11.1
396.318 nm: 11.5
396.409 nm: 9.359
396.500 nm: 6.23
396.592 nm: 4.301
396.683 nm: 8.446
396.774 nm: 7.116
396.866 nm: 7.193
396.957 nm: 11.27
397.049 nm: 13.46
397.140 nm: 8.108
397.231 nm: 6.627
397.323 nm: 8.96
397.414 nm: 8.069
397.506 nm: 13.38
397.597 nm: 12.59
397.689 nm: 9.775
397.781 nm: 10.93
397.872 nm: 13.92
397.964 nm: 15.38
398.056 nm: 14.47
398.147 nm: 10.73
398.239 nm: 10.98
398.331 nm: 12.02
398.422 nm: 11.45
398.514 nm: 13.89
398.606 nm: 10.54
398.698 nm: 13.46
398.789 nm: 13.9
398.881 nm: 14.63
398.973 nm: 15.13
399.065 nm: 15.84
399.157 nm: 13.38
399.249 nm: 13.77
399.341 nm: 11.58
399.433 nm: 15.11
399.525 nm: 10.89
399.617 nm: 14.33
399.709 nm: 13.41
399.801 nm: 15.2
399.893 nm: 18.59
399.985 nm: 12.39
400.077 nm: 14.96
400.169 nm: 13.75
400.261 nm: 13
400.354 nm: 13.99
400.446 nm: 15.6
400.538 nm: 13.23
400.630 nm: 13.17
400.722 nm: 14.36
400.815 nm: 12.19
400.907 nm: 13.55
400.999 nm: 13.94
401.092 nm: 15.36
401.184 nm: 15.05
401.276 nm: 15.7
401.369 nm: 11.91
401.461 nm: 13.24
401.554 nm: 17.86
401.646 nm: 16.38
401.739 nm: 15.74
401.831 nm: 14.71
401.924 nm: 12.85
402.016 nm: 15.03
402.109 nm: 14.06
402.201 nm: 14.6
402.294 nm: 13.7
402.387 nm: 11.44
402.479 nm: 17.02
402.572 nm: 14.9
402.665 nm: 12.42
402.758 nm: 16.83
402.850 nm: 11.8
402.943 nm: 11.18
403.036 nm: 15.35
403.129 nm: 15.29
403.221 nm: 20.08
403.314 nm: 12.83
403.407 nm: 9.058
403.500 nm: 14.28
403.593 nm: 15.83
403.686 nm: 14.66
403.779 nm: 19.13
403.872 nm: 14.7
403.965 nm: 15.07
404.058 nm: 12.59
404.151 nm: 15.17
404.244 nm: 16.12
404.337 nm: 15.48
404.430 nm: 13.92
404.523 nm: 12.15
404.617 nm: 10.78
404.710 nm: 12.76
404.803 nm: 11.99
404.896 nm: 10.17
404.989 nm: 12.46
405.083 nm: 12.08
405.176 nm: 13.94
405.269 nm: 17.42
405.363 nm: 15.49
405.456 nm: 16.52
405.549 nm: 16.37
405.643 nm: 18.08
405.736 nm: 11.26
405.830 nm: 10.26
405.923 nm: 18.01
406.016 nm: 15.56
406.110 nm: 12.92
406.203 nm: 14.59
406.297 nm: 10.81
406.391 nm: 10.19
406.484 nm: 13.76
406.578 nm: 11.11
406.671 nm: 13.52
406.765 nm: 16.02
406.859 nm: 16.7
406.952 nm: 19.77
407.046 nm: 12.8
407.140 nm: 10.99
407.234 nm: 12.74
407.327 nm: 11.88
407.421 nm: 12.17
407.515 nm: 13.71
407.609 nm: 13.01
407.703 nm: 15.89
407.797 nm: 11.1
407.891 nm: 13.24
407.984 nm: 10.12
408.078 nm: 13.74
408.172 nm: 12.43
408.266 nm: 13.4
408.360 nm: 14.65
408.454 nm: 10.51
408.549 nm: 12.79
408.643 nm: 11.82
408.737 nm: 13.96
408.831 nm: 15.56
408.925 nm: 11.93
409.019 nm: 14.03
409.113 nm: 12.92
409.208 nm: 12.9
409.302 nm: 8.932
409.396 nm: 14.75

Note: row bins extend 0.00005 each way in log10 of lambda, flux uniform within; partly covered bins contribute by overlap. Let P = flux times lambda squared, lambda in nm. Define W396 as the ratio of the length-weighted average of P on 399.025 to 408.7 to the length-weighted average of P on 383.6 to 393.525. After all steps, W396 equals 1.3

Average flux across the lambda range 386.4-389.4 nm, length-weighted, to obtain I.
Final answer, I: 11.9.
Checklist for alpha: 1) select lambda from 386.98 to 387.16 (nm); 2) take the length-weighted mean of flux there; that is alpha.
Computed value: 16.4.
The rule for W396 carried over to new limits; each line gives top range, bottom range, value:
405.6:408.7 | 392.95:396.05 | 1.22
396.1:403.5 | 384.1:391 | 1.12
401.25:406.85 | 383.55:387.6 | 1.24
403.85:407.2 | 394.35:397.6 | 1.38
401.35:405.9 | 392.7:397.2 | 1.36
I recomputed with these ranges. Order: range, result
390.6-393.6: 12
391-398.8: 11.5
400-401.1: 13.8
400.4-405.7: 14.3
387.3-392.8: 11.8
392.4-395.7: 11.6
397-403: 13.4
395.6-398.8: 10.7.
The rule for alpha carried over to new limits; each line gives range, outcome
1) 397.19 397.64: 9.94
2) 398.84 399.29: 14.5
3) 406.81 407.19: 15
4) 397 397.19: 10.7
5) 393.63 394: 13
